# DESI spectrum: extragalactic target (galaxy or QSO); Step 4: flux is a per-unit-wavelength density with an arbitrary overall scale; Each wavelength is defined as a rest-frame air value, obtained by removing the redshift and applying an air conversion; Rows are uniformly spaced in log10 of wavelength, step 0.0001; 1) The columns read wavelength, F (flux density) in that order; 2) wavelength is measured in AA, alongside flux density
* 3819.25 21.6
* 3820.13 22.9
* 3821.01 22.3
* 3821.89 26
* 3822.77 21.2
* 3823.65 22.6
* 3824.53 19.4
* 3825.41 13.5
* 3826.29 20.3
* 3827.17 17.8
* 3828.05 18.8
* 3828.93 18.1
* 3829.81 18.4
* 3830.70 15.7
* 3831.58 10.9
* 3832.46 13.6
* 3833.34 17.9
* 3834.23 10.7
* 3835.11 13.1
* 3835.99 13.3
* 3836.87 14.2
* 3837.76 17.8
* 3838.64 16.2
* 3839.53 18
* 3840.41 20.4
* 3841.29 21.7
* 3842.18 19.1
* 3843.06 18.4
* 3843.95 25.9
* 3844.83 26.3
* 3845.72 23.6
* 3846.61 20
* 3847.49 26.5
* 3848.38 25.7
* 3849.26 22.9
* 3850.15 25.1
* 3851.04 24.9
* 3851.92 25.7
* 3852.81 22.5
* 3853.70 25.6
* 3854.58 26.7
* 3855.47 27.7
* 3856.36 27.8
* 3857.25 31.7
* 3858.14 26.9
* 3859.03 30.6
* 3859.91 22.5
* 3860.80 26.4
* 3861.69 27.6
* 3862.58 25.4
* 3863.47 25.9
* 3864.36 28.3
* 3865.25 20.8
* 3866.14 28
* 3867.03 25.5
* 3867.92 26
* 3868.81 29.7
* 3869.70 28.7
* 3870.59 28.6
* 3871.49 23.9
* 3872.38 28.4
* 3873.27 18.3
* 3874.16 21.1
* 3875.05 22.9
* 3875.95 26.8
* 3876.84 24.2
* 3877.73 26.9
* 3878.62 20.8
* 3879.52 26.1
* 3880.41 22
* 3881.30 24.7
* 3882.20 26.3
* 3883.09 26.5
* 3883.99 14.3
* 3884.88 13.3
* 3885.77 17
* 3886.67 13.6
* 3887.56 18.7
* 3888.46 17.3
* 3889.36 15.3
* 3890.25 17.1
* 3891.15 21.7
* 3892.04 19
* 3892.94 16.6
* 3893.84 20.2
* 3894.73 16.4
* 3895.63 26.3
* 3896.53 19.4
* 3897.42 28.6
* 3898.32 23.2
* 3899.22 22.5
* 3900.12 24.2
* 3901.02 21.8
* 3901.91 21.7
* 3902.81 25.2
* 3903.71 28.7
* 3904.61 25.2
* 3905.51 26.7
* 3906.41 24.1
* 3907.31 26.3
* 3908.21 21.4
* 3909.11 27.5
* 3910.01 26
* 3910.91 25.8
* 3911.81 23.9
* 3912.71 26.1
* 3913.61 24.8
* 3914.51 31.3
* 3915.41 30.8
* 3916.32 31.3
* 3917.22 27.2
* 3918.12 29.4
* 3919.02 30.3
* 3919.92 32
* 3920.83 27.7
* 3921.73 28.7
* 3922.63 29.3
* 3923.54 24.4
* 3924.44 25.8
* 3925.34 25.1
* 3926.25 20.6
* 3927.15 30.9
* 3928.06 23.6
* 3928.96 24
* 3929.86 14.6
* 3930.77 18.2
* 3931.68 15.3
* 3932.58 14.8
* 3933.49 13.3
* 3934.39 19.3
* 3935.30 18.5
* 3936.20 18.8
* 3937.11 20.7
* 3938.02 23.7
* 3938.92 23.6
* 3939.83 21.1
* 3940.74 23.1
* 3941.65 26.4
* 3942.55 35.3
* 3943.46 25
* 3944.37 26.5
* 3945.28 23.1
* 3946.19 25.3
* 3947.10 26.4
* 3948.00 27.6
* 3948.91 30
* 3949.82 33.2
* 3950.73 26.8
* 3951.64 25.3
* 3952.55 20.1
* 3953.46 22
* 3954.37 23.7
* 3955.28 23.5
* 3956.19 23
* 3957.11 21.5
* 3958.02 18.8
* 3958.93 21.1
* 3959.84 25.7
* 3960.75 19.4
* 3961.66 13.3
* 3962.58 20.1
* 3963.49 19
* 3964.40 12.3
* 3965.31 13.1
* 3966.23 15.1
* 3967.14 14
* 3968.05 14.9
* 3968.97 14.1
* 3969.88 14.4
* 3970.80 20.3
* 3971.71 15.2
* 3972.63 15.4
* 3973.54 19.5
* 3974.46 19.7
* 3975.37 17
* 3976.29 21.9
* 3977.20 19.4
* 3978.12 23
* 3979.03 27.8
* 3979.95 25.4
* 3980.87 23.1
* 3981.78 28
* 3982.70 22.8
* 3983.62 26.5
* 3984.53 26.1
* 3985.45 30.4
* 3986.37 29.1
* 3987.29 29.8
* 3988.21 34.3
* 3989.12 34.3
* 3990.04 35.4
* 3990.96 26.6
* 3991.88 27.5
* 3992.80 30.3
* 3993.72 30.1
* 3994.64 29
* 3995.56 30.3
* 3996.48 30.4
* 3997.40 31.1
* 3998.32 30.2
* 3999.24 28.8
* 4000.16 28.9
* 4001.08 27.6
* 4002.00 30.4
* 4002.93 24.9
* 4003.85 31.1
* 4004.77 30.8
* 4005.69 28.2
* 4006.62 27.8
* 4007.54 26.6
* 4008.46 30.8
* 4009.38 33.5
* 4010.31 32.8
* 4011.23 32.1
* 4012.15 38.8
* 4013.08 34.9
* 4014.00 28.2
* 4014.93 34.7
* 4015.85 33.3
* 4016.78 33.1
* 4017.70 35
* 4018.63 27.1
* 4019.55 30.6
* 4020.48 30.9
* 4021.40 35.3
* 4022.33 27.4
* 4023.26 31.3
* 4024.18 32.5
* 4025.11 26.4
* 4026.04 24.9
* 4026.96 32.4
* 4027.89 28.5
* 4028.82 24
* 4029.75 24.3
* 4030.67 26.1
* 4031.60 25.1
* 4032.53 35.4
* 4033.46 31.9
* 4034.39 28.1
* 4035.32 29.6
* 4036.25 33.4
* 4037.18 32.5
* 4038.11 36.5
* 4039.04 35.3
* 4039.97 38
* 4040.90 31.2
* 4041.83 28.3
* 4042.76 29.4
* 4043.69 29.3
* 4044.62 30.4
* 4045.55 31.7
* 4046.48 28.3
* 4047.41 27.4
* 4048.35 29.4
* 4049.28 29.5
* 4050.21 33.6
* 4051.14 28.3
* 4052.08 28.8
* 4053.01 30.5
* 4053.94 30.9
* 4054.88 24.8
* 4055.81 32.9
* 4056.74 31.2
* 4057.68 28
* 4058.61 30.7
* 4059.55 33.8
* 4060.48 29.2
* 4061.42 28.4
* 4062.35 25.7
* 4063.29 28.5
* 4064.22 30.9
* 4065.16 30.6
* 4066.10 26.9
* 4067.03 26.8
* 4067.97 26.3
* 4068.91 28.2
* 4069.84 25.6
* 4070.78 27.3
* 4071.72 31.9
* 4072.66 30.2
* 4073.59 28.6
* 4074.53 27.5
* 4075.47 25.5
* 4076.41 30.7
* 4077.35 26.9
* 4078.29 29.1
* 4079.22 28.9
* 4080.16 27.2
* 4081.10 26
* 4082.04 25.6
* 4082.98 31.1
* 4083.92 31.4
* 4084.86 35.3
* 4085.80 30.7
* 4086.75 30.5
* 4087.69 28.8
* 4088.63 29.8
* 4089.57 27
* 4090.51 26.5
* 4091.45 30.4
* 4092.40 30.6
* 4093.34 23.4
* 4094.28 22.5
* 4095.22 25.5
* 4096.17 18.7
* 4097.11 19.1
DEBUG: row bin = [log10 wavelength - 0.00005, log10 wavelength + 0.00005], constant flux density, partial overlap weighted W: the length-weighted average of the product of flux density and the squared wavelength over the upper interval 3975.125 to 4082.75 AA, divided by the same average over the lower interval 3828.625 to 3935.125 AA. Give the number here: 1.37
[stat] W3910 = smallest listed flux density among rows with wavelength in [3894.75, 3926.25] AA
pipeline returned 19.4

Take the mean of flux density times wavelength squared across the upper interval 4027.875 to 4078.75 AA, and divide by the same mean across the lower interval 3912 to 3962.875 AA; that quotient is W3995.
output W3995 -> 1.3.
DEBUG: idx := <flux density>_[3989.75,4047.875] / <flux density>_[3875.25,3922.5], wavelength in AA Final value 1.28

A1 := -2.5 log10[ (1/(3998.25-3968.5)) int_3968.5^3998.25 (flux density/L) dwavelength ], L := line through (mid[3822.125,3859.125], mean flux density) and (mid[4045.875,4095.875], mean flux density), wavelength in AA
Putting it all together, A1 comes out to 0.02 mag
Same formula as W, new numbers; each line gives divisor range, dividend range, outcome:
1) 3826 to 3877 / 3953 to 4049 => 1.29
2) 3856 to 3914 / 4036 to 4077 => 1.37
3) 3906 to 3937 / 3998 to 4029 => 1.31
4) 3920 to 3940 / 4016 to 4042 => 1.46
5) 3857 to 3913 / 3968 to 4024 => 1.25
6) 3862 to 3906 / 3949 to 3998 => 1.07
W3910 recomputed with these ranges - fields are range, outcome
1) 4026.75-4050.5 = 24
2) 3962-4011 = 12.3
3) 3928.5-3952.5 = 13.3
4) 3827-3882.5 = 10.7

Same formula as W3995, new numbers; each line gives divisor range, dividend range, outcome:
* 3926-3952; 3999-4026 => 1.37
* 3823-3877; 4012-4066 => 1.49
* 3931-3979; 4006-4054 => 1.53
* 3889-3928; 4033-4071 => 1.29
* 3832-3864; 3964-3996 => 1.11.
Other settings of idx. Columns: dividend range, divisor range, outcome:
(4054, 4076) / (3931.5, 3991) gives 1.28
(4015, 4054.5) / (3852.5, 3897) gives 1.30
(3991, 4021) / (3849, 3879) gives 1.19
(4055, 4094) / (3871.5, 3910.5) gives 1.30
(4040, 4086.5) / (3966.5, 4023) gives 1.07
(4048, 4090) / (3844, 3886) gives 1.17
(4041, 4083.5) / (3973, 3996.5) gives 1.08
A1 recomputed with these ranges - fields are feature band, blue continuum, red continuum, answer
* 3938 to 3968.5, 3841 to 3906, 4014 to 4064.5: 0.19 mag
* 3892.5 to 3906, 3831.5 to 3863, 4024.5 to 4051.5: 0.06 mag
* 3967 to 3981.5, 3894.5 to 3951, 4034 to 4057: 0.38 mag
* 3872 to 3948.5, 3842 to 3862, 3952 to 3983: -0.05 mag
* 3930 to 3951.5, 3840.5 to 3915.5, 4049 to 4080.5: 0.11 mag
